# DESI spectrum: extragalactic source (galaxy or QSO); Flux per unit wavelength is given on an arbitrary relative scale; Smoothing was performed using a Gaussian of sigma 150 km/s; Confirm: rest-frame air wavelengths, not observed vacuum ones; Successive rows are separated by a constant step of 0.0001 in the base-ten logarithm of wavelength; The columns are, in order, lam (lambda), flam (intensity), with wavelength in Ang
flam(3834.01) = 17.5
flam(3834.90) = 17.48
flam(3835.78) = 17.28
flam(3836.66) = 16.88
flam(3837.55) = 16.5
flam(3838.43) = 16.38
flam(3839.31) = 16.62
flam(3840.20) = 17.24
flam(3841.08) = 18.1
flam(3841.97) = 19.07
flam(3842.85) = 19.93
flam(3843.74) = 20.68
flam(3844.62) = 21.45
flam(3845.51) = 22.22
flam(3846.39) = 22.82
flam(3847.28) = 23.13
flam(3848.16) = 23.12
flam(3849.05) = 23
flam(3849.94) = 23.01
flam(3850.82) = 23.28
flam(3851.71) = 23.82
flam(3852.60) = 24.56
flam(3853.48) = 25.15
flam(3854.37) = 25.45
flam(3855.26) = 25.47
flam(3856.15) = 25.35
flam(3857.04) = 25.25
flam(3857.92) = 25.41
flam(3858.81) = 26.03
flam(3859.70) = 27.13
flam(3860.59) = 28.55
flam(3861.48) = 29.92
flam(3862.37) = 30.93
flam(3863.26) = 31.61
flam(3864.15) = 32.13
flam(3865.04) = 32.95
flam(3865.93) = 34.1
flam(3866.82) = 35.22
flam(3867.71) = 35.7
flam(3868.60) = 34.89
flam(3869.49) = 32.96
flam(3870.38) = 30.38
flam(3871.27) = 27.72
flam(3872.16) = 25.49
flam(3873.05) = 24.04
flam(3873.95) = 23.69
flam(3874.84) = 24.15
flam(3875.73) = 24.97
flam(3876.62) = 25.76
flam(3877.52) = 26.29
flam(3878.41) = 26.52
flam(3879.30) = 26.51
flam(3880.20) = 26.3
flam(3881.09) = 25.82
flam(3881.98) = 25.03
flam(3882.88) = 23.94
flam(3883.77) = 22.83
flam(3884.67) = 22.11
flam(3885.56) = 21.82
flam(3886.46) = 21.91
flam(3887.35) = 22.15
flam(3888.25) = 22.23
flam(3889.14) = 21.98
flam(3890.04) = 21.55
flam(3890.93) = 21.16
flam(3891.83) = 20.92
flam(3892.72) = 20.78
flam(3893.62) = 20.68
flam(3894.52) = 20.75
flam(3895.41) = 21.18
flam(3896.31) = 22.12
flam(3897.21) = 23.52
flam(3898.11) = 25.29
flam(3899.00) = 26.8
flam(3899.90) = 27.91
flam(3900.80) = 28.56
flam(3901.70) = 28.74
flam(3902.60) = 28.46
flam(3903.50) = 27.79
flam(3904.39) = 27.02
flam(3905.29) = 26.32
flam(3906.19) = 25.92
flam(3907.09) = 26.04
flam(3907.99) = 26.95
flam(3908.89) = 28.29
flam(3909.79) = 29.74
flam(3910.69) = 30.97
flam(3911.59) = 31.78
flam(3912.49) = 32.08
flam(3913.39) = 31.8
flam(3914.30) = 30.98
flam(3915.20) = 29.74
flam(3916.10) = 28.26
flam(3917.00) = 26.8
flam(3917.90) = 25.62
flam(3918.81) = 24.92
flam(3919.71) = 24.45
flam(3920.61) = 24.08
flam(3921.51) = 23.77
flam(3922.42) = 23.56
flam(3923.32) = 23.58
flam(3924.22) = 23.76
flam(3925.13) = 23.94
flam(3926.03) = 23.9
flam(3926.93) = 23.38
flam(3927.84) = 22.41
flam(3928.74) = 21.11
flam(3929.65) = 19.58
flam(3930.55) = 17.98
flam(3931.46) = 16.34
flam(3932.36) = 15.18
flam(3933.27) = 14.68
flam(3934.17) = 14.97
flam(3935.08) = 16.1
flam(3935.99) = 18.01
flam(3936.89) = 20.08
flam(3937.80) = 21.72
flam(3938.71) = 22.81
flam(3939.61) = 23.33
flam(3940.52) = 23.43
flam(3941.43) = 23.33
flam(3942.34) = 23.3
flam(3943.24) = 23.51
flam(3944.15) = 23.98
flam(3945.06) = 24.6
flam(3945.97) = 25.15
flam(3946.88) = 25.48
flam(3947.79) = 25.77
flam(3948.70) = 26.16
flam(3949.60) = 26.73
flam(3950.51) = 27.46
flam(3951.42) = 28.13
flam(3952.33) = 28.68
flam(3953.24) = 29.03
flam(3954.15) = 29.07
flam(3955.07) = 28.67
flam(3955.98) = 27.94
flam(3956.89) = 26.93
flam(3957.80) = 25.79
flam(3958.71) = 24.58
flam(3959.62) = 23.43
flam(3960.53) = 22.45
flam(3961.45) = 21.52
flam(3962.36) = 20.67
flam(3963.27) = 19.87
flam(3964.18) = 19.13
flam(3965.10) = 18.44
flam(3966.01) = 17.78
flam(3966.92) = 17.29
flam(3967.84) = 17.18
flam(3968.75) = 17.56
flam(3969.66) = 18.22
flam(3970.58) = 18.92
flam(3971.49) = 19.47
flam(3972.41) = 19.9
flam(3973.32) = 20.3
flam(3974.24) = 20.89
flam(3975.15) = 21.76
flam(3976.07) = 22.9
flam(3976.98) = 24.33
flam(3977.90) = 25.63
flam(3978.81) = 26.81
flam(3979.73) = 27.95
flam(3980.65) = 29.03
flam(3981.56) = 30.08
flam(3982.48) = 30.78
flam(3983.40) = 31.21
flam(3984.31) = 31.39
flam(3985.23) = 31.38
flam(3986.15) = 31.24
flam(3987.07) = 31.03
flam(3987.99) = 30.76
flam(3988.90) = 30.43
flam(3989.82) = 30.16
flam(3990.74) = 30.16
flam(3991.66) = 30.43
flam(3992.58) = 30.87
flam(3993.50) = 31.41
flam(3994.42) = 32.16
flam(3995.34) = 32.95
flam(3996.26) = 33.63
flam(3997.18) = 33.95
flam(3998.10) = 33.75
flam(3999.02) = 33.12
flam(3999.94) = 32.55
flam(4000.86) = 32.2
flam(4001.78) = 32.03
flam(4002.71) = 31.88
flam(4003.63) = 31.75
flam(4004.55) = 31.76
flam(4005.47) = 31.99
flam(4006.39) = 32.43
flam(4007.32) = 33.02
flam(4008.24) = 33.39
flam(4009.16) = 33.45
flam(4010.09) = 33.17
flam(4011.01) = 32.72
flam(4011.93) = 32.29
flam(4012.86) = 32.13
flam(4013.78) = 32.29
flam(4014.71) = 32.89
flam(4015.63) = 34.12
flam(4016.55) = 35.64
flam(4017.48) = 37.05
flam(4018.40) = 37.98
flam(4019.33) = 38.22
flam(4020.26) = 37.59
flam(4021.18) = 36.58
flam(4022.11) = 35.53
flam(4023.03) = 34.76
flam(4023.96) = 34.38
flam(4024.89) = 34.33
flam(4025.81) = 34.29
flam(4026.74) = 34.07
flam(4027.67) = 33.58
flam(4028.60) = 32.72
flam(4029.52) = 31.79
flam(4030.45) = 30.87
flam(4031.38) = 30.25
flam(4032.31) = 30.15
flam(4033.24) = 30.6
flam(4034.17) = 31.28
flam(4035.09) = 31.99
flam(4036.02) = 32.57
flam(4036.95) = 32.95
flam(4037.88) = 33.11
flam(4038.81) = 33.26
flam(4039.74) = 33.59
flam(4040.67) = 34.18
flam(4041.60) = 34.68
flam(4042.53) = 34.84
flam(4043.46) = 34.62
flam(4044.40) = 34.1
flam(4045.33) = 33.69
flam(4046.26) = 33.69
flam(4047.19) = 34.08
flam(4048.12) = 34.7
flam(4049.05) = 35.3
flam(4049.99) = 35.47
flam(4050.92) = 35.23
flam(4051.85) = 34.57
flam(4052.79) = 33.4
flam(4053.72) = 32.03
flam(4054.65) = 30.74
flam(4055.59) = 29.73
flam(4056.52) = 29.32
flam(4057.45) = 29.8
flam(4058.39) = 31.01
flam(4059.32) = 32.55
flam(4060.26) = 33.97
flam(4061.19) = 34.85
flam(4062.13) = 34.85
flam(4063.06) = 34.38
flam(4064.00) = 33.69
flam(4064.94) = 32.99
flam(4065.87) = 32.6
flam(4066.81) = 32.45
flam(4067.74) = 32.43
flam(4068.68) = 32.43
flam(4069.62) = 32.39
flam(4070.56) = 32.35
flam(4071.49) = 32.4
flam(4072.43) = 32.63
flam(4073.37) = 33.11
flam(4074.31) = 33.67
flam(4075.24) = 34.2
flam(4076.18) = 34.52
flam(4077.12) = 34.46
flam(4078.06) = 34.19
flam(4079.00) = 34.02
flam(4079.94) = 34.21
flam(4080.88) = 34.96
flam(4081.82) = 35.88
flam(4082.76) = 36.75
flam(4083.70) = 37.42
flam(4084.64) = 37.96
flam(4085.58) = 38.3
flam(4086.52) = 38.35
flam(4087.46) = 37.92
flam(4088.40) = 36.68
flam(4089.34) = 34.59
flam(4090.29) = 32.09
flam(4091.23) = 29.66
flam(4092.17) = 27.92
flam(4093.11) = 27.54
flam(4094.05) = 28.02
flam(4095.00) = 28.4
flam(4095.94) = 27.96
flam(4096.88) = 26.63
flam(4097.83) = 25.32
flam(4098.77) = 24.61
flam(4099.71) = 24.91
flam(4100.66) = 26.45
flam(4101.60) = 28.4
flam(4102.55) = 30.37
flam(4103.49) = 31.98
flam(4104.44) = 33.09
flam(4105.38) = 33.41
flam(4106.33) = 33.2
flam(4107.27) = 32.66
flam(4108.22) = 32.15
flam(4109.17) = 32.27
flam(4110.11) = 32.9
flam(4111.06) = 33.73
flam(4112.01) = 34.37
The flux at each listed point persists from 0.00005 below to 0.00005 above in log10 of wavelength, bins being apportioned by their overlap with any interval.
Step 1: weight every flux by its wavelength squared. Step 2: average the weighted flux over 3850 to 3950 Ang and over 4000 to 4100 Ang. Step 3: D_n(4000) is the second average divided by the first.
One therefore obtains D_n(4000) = 1.4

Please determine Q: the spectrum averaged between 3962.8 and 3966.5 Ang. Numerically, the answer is 18.8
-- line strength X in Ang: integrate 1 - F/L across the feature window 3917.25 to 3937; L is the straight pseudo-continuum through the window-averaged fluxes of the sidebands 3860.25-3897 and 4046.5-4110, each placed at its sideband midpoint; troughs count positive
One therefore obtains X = 4.7 Ang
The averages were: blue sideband 26.1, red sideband 32.5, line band 21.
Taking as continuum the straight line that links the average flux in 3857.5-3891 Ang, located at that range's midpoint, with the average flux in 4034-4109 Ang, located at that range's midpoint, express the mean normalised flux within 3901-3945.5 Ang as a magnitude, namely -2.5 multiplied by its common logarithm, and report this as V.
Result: 0.17 mag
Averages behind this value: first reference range 26.9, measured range 24.3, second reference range 32.7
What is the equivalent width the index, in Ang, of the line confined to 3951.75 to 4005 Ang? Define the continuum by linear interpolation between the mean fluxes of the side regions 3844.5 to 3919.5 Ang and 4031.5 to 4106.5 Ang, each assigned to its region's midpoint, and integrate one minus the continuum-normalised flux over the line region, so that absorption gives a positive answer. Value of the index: 5.0 Ang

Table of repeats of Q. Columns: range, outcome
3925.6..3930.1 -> 22.1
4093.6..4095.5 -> 28.1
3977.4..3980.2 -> 26.7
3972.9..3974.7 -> 20.6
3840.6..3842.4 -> 18.5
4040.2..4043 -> 34.6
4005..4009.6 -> 32.9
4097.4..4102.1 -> 26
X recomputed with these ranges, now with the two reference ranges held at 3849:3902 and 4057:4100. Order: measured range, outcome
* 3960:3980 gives 5.7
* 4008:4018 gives -1.0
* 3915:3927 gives 1.1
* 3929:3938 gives 3.4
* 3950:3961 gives 0.7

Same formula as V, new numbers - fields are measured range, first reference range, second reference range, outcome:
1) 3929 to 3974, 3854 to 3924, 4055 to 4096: 0.289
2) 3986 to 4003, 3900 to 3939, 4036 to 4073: -0.089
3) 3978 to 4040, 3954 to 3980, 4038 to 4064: -0.175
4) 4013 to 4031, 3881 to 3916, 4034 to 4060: -0.091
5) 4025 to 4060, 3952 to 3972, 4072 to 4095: -0.098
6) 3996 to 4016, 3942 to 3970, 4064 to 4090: -0.163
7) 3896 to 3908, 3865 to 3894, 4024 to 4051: 0.010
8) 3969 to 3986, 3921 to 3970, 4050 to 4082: 0.012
